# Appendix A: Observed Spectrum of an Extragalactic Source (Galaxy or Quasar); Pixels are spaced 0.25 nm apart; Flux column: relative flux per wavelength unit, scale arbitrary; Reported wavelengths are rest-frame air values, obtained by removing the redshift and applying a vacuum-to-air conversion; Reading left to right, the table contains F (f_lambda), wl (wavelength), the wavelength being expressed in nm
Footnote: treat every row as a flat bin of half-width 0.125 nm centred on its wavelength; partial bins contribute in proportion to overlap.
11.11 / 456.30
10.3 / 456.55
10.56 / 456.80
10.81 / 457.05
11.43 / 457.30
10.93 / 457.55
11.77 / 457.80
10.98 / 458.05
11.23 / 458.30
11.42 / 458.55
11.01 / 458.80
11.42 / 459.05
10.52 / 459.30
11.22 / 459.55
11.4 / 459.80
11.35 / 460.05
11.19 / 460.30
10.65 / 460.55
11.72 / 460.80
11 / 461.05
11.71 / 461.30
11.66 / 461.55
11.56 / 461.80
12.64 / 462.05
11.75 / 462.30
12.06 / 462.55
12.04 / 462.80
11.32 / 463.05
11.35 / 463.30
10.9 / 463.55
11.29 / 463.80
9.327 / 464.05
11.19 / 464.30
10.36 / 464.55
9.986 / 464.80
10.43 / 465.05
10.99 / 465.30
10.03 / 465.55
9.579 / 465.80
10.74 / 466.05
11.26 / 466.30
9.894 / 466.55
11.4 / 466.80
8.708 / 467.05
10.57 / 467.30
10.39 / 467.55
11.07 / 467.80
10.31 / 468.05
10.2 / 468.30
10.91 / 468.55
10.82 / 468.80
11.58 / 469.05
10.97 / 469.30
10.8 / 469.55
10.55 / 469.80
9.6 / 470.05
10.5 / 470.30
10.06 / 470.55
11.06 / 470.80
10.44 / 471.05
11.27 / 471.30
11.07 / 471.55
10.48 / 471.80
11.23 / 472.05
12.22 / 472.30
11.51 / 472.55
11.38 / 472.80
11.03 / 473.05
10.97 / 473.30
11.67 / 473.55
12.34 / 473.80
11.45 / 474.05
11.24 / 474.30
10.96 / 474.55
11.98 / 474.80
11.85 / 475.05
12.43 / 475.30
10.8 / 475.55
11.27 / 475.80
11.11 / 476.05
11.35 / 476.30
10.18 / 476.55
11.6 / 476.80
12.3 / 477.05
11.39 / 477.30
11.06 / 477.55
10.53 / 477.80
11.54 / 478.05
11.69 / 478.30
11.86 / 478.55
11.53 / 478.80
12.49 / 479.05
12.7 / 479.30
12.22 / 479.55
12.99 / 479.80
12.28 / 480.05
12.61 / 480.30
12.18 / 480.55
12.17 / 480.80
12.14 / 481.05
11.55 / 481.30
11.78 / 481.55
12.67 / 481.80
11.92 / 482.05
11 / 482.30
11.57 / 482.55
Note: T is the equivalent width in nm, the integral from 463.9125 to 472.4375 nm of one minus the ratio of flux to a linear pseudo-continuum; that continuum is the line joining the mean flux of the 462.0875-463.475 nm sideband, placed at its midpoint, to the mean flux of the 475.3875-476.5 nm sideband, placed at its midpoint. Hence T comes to 0.657 nm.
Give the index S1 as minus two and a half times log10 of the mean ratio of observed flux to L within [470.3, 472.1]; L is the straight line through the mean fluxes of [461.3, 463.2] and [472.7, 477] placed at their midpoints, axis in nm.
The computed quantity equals 0.07 mag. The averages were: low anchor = 11.8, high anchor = 11.4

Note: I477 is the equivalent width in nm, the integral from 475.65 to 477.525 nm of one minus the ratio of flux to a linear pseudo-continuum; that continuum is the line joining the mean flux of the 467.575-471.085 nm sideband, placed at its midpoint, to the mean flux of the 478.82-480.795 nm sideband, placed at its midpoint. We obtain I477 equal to 0.09 nm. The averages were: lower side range 10.6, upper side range 12.4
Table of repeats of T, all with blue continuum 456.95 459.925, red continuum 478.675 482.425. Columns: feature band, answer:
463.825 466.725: 0.27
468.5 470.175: 0.13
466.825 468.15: 0.15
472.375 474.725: 0.08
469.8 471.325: 0.17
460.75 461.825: -0.02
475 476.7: 0.10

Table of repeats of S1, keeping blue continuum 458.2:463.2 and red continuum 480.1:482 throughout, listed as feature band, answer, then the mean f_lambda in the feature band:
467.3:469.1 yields 0.10 mag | 10.7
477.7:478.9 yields 0.06 mag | 11.4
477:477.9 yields 0.07 mag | 11.3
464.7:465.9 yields 0.14 mag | 10.2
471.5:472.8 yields 0.05 mag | 11.3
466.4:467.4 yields 0.15 mag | 10.2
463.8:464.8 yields 0.12 mag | 10.4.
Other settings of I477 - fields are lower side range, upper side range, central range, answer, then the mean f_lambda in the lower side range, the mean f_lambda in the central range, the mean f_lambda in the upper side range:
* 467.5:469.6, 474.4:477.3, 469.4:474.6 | 0.03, 10.8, 11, 11.4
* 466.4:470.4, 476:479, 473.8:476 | -0.08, 10.5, 11.5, 11.4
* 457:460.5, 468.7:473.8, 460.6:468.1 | 0.13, 11.2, 10.9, 11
